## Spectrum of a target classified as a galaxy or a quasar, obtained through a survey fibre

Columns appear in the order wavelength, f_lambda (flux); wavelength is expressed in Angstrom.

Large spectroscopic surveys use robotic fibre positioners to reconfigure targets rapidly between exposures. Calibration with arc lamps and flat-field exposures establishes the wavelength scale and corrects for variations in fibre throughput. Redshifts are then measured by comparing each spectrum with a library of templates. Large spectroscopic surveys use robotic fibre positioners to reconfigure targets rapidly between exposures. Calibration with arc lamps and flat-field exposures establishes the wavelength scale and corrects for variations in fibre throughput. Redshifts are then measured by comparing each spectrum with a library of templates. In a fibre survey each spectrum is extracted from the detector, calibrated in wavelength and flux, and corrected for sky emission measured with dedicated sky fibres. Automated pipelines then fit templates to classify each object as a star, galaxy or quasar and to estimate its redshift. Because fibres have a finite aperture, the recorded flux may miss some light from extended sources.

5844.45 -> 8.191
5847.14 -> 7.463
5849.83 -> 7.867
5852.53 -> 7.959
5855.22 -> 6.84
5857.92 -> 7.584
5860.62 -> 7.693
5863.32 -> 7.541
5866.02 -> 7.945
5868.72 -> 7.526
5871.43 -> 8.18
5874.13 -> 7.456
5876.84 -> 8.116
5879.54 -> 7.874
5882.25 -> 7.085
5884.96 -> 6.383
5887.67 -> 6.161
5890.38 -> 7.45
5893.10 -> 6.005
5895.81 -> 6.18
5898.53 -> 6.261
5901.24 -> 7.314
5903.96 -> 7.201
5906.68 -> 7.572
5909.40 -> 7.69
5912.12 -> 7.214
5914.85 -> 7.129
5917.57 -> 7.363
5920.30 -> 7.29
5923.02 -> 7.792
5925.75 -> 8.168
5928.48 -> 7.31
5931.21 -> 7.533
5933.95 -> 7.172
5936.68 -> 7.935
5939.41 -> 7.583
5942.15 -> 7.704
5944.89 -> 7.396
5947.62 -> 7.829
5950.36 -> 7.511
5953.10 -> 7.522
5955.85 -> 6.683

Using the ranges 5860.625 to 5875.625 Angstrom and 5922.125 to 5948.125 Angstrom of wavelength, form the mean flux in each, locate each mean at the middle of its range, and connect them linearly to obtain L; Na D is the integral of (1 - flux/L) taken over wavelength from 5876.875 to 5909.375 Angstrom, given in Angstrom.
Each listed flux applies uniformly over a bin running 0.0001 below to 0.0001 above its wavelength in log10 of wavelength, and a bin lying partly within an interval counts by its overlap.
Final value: 3.1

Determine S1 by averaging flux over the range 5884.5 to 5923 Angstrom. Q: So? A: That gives 6.99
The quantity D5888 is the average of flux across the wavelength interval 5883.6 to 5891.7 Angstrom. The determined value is 6.66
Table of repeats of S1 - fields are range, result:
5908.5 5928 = 7.51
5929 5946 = 7.54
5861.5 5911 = 7.22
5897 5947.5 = 7.43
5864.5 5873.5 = 7.84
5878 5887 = 7.07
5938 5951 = 7.61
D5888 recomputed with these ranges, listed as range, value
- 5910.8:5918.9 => 7.23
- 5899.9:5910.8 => 7.44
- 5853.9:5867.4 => 7.52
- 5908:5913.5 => 7.45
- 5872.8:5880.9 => 7.82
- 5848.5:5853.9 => 7.91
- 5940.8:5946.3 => 7.56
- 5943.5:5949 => 7.62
